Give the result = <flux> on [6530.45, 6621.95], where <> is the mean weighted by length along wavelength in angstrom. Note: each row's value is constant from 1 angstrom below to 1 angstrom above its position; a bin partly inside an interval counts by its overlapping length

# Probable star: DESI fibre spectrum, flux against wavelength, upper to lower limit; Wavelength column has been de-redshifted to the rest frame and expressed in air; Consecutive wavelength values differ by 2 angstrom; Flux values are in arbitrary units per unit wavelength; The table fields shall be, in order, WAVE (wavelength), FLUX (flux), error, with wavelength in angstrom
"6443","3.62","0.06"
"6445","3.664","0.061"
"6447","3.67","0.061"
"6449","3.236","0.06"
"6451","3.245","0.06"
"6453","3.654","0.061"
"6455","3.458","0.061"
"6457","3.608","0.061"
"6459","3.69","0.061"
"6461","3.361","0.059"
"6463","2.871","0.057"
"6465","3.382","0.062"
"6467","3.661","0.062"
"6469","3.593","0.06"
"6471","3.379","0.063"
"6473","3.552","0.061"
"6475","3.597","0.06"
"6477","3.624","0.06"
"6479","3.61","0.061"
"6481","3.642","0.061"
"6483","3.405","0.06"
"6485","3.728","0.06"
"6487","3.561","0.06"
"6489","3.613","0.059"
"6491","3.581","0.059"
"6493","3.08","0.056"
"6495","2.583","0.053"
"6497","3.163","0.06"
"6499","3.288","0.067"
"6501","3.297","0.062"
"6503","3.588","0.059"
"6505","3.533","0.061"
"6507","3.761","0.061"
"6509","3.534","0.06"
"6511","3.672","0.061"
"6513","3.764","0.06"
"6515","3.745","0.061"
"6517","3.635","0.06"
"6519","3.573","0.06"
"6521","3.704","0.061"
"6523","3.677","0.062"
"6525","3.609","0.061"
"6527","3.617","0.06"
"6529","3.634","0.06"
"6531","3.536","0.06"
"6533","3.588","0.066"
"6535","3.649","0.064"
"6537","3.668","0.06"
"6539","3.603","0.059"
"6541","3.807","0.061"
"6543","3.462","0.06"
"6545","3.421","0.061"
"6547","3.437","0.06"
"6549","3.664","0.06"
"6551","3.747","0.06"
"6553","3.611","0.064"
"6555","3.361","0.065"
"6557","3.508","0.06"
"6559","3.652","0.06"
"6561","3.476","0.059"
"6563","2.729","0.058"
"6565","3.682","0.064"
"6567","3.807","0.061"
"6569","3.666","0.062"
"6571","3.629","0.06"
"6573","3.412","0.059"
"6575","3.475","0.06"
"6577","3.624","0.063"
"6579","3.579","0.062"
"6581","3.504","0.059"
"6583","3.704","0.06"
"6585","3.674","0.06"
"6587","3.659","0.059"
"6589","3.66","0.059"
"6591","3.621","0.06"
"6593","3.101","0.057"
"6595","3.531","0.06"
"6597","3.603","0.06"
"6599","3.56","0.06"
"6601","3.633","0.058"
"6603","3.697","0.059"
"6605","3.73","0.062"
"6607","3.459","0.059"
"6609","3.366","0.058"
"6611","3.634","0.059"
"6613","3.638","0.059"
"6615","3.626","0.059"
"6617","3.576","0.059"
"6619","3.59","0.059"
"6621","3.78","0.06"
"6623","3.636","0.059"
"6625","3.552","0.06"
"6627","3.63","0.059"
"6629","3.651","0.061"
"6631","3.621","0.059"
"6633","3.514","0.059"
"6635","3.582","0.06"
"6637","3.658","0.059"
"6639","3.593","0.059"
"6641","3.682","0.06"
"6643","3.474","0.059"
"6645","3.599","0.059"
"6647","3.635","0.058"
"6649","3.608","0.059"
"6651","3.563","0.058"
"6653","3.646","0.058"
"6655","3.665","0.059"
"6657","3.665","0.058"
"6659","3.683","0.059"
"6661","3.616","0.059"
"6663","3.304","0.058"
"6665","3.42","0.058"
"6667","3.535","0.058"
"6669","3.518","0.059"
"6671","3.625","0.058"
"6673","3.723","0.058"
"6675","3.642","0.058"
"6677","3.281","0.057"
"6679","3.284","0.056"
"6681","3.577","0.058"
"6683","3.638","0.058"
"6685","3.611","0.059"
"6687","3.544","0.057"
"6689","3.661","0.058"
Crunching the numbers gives 3.57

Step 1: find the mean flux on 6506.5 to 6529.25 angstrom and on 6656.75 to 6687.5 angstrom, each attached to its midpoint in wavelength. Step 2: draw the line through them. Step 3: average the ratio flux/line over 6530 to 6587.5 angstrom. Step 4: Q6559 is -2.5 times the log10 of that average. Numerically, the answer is 0.02 mag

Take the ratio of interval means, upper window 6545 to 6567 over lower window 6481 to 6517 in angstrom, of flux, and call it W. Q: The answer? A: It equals 1.0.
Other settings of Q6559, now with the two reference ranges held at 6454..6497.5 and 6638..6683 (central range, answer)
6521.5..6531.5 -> -0.04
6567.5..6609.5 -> -0.02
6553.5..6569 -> 0.01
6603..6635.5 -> -0.02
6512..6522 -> -0.06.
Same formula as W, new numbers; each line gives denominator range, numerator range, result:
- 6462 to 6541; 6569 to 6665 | 1.02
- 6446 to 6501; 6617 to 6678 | 1.04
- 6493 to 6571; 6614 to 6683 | 1.01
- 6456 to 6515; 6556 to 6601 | 1.02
